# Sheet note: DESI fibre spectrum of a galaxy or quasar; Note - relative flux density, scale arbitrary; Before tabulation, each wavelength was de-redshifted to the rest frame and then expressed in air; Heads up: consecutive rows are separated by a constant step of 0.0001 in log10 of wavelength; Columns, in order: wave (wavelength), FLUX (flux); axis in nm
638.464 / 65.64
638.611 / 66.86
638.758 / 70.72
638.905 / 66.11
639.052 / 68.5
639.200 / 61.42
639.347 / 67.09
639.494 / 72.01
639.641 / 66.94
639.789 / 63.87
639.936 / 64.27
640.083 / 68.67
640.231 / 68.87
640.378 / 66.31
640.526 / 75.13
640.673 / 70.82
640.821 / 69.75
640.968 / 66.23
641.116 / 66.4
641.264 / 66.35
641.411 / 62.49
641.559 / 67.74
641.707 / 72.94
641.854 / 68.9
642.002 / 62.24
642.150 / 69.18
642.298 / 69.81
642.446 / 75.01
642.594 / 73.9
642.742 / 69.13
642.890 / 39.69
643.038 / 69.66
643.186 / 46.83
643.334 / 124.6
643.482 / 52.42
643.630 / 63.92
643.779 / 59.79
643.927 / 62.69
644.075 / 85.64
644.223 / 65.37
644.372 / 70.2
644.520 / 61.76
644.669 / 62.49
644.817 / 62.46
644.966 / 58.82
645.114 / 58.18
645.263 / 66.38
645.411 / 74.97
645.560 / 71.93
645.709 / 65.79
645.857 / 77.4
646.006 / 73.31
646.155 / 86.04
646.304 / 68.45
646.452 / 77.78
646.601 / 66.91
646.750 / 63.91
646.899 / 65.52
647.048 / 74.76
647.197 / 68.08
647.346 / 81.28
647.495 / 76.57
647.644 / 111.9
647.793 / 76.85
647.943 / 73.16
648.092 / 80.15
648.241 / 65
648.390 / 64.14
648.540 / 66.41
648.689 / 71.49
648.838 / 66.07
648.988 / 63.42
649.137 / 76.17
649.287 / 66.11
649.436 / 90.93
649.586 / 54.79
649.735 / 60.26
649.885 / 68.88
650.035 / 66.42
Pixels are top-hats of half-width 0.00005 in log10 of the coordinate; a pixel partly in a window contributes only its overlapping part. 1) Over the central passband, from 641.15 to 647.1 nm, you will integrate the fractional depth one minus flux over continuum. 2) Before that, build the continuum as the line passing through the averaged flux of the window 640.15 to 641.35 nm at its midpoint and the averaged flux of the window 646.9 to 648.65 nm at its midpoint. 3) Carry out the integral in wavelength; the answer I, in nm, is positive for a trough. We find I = 0.30 nm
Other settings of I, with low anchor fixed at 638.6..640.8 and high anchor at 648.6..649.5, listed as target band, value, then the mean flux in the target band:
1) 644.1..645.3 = 0.10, 64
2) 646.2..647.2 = 0.02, 69.9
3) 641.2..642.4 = 0.02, 67.7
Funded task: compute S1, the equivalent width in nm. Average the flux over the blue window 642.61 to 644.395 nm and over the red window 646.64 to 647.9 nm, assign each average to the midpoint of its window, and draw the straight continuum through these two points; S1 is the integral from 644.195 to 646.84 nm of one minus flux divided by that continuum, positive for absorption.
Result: 0.15 nm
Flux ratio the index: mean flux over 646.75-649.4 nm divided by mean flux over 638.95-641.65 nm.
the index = 1.09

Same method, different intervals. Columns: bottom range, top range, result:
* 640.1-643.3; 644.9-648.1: 1.09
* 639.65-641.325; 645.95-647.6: 1.09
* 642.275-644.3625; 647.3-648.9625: 1.10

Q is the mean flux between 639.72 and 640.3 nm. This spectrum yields 66.4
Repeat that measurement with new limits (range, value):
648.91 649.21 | 69.7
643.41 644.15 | 65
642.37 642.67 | 74.3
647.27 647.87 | 86.5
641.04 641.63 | 65.7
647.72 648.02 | 74.9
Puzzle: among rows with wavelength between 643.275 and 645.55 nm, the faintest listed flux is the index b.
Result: 52.42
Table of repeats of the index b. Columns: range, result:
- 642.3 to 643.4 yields 39.69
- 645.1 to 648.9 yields 58.18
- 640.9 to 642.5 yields 62.24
